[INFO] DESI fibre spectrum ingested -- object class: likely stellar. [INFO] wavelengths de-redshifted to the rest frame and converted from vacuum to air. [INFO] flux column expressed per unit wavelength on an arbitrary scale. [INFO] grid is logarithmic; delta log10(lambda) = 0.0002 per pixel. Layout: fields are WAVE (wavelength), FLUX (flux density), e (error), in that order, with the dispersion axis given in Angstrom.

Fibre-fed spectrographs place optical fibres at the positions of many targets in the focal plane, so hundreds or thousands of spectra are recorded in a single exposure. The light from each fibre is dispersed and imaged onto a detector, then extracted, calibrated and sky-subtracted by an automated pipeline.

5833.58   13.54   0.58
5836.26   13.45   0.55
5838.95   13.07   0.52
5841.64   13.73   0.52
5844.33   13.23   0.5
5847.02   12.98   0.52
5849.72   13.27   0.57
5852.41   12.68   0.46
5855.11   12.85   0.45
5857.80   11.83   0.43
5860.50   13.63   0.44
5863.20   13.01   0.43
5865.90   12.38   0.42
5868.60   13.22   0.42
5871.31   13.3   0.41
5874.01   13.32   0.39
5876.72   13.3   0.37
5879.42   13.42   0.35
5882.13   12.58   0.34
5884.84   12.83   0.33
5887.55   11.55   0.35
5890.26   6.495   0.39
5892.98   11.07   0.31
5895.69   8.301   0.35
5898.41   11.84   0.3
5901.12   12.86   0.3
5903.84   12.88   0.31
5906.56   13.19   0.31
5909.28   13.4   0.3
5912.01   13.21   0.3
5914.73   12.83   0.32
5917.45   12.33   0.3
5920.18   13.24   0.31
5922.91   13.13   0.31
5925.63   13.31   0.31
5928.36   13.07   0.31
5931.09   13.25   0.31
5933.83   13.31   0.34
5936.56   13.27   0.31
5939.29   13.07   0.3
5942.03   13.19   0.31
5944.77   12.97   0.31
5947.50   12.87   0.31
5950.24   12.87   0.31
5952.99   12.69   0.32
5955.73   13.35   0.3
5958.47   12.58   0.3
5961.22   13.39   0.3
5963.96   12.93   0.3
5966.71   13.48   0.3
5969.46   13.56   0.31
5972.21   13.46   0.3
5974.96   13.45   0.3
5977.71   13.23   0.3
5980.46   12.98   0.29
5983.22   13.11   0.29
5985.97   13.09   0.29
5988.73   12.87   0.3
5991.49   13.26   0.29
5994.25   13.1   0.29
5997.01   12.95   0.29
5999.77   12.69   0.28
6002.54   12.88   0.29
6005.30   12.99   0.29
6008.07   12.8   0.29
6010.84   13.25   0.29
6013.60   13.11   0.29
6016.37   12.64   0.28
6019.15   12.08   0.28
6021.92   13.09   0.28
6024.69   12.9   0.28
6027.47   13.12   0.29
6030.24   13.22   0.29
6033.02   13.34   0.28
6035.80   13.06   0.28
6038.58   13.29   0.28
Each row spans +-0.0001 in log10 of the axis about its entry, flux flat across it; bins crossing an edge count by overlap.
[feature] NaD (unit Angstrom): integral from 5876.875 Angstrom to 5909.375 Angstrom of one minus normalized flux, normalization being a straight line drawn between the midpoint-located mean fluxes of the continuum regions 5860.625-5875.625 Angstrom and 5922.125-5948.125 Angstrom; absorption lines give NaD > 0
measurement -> 3.5 Angstrom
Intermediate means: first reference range 13.1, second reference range 13.2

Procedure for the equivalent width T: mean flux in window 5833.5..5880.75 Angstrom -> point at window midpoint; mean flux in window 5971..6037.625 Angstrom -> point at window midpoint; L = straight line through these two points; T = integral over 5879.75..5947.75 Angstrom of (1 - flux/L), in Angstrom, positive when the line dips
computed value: 3.5 Angstrom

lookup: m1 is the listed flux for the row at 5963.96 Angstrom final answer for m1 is 12.93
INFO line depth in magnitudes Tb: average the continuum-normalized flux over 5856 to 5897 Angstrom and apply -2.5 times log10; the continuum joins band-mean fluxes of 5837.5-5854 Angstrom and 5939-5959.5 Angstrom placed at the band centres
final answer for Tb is 0.09 mag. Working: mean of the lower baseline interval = 13.2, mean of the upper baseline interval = 12.9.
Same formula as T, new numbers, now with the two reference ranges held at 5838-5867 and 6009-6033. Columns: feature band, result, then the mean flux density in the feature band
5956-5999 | -0.7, 13.2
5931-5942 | -0.2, 13.2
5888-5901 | 3.1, 9.9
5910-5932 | -0.2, 13.1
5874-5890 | 0.8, 12.4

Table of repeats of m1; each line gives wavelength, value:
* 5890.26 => 6.495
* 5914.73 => 12.83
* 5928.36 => 13.07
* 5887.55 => 11.55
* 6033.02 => 13.34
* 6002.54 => 12.88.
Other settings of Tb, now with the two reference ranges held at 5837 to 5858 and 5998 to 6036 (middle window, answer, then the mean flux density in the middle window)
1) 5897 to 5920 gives 0.01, 12.8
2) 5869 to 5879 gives -0.02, 13.3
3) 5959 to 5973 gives -0.03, 13.3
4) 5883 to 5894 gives 0.23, 10.6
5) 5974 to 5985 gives -0.02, 13.2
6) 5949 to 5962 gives 0.00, 12.9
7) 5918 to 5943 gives -0.02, 13.2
